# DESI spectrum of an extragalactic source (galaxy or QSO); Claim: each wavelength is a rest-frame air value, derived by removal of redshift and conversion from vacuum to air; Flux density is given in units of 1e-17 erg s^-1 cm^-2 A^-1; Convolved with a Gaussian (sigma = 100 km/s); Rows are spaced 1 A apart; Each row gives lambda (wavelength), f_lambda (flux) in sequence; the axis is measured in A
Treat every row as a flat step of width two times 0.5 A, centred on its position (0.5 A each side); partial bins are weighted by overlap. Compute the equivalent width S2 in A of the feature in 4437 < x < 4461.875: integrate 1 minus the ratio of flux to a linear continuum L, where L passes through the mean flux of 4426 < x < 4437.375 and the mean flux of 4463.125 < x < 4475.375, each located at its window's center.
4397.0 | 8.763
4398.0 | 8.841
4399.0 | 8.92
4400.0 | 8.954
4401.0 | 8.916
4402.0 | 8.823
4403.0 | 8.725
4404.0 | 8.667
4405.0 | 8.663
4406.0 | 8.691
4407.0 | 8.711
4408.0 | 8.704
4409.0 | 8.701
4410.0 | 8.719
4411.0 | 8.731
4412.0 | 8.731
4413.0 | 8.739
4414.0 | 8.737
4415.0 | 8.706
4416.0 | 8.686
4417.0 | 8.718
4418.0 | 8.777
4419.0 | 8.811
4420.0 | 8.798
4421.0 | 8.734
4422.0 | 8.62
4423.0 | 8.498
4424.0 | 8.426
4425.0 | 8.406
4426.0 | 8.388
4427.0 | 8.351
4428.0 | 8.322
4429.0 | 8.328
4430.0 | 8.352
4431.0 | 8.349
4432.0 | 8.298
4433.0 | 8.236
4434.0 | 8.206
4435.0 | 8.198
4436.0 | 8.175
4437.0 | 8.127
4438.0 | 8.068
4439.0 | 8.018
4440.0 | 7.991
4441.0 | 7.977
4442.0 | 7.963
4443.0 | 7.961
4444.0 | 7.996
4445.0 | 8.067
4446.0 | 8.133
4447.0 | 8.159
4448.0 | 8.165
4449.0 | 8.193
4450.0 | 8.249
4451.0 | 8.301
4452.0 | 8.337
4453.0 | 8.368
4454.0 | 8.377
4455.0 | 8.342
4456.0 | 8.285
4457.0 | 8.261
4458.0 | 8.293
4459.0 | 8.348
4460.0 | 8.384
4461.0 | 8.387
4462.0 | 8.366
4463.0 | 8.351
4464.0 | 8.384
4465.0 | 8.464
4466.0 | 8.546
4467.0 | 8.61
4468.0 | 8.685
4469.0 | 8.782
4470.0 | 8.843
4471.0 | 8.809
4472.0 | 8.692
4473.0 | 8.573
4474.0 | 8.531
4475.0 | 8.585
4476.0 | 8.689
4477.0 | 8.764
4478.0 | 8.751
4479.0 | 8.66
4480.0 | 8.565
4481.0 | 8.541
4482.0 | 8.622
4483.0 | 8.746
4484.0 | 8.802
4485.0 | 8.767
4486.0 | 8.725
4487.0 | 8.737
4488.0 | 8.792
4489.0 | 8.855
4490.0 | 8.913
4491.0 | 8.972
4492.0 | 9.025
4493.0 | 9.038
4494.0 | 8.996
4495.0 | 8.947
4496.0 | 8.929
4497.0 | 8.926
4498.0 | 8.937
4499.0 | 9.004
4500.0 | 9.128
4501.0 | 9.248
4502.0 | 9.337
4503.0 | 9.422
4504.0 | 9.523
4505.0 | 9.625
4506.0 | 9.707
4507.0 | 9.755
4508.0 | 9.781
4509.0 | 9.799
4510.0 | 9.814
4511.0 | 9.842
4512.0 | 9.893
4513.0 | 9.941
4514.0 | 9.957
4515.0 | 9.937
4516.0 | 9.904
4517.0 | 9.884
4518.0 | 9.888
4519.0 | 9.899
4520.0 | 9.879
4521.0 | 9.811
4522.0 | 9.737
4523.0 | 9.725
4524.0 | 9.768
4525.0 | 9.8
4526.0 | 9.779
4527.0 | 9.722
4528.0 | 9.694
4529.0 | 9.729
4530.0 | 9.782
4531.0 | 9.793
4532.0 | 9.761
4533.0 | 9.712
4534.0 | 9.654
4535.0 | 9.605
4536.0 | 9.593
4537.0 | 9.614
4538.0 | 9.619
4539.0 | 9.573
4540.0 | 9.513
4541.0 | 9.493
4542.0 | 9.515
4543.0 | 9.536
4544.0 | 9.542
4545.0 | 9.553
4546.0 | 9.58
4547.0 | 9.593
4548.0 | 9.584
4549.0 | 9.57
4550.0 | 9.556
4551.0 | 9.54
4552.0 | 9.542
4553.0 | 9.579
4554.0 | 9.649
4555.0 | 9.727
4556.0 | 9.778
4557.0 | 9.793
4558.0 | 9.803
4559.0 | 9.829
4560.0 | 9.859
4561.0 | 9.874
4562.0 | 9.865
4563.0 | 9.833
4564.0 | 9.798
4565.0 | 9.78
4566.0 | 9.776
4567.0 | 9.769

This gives 0.7 A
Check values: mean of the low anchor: 8.27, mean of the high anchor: 8.62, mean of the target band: 8.19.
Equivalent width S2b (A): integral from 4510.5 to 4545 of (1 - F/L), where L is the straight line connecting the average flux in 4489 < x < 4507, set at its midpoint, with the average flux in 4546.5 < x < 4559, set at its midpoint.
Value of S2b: -1.13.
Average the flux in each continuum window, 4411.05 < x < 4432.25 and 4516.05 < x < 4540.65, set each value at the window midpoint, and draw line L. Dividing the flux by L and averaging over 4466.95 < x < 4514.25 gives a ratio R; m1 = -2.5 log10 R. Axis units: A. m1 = 0.03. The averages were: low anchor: 8.57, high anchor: 9.73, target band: 9.05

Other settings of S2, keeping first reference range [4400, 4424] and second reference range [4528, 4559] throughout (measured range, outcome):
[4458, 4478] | 1.2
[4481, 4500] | 0.8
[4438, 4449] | 1.1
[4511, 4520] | -0.4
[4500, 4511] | -0.3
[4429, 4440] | 0.8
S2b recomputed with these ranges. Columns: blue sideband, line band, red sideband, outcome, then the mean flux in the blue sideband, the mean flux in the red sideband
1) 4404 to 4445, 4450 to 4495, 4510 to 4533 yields 2.5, 8.44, 9.82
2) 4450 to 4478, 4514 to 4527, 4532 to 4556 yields -0.8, 8.49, 9.59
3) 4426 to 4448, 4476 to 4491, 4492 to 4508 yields 0.4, 8.16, 9.25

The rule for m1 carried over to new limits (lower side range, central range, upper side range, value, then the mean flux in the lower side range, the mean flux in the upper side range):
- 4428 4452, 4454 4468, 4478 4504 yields 0.010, 8.16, 8.91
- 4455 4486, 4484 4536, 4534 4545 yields -0.040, 8.57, 9.56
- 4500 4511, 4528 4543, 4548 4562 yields 0.002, 9.59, 9.7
